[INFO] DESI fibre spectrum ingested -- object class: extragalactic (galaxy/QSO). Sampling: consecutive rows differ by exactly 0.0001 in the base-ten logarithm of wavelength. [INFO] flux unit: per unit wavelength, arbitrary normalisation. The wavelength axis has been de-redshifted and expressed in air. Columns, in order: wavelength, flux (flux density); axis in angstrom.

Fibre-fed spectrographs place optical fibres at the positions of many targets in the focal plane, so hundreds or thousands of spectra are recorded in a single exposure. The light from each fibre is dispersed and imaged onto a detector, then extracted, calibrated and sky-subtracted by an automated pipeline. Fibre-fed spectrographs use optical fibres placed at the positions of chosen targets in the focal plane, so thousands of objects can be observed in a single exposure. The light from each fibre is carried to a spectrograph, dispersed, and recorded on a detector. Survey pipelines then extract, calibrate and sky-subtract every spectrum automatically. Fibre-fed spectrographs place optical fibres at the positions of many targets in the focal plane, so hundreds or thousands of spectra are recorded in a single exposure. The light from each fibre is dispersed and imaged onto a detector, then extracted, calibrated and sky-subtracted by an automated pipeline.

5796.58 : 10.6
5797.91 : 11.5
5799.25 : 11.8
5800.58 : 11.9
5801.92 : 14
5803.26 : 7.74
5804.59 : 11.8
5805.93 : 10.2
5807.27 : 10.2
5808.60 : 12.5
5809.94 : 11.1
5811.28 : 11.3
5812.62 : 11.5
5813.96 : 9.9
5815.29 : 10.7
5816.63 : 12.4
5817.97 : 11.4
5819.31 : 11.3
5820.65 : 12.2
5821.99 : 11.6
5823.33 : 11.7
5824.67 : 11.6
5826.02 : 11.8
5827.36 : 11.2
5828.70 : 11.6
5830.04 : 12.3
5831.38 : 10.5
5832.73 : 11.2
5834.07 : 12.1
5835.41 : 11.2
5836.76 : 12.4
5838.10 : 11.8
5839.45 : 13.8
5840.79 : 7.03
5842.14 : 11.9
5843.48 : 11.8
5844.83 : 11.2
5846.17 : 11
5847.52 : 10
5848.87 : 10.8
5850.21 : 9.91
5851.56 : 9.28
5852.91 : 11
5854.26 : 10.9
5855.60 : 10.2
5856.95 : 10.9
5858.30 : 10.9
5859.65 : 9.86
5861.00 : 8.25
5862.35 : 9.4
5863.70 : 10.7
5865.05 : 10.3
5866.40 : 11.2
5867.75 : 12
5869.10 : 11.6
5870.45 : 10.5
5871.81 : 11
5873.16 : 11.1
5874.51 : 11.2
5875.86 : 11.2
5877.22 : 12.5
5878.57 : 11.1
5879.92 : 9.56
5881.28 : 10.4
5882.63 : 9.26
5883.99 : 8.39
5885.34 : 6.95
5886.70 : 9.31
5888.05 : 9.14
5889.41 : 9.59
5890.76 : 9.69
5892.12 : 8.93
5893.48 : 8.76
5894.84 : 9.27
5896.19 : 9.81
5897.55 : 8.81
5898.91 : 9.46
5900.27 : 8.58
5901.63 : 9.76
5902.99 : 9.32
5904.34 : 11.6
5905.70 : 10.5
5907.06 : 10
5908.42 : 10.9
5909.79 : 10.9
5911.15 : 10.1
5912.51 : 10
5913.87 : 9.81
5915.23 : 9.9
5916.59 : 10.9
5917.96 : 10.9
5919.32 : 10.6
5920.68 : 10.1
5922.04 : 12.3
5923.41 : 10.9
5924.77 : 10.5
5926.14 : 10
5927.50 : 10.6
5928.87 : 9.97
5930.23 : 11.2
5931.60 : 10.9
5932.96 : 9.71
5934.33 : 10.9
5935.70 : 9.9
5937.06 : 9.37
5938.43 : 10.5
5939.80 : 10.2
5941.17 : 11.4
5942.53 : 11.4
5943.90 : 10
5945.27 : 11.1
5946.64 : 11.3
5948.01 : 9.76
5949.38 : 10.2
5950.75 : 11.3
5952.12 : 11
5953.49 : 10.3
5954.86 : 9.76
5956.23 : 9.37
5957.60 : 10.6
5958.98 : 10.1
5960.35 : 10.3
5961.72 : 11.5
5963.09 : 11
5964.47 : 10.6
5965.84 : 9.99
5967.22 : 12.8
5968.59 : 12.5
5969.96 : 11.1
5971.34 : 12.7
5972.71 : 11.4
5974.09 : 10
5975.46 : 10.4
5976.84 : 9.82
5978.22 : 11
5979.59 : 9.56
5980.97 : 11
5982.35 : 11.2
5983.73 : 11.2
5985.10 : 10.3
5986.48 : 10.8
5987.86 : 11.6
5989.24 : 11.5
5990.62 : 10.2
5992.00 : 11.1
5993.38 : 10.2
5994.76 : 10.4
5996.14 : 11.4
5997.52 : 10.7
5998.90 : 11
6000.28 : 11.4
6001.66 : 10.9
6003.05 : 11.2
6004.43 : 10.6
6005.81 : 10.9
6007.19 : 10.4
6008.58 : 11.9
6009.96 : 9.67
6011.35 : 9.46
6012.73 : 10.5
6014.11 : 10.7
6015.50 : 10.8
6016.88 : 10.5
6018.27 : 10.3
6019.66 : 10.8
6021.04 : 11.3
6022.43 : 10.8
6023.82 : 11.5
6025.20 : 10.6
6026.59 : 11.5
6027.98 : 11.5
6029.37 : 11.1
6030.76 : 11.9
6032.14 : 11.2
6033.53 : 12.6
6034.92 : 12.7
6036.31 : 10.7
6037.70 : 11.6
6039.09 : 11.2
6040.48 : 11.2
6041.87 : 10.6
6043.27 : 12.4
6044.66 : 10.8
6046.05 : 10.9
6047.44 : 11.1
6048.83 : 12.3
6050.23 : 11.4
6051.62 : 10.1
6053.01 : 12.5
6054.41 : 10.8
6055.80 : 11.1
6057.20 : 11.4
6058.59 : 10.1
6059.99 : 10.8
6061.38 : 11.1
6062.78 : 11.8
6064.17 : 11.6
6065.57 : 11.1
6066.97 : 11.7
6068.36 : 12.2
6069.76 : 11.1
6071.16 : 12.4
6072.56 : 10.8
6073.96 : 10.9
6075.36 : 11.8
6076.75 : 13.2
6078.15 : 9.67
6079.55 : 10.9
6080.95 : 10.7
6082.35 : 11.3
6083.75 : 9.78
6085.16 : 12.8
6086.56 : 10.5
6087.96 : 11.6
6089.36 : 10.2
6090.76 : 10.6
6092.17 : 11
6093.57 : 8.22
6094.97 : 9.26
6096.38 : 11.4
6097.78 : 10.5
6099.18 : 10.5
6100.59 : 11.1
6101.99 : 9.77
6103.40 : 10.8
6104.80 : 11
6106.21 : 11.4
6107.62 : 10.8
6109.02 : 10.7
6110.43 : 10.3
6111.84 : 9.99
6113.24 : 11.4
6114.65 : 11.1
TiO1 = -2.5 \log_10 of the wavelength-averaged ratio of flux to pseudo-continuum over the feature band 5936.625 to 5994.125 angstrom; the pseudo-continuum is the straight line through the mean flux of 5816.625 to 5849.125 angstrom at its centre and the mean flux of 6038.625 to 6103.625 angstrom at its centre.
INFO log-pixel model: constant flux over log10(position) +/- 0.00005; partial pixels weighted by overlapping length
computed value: 0.05 mag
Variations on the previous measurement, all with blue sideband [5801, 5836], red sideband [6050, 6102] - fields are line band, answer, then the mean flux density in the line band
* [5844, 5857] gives 0.08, 10.5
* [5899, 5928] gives 0.09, 10.4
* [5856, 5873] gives 0.07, 10.6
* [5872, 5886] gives 0.11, 10.2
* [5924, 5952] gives 0.07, 10.5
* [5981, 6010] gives 0.02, 10.9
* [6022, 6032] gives -0.02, 11.3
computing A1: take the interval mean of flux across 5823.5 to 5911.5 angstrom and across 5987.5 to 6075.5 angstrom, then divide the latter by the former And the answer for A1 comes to 1.06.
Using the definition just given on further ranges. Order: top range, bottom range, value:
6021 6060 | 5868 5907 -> 1.14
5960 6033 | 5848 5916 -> 1.08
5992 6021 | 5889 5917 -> 1.09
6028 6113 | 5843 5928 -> 1.08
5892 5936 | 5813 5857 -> 0.91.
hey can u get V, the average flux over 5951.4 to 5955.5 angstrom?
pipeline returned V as 10.4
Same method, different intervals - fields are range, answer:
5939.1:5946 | 10.8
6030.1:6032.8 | 11.6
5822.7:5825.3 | 11.7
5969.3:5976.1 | 11.1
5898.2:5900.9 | 9.01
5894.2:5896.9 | 9.55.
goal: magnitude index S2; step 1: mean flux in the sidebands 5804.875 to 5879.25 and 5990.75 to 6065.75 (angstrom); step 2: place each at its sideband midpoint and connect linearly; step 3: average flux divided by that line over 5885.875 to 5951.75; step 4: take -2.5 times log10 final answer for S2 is 0.09 mag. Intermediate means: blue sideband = 11.1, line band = 10.2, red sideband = 11.1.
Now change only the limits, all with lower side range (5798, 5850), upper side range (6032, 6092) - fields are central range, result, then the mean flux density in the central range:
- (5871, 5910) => 0.15 mag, 9.88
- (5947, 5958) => 0.10 mag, 10.3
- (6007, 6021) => 0.07 mag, 10.5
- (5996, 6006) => 0.03 mag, 11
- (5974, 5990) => 0.06 mag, 10.7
